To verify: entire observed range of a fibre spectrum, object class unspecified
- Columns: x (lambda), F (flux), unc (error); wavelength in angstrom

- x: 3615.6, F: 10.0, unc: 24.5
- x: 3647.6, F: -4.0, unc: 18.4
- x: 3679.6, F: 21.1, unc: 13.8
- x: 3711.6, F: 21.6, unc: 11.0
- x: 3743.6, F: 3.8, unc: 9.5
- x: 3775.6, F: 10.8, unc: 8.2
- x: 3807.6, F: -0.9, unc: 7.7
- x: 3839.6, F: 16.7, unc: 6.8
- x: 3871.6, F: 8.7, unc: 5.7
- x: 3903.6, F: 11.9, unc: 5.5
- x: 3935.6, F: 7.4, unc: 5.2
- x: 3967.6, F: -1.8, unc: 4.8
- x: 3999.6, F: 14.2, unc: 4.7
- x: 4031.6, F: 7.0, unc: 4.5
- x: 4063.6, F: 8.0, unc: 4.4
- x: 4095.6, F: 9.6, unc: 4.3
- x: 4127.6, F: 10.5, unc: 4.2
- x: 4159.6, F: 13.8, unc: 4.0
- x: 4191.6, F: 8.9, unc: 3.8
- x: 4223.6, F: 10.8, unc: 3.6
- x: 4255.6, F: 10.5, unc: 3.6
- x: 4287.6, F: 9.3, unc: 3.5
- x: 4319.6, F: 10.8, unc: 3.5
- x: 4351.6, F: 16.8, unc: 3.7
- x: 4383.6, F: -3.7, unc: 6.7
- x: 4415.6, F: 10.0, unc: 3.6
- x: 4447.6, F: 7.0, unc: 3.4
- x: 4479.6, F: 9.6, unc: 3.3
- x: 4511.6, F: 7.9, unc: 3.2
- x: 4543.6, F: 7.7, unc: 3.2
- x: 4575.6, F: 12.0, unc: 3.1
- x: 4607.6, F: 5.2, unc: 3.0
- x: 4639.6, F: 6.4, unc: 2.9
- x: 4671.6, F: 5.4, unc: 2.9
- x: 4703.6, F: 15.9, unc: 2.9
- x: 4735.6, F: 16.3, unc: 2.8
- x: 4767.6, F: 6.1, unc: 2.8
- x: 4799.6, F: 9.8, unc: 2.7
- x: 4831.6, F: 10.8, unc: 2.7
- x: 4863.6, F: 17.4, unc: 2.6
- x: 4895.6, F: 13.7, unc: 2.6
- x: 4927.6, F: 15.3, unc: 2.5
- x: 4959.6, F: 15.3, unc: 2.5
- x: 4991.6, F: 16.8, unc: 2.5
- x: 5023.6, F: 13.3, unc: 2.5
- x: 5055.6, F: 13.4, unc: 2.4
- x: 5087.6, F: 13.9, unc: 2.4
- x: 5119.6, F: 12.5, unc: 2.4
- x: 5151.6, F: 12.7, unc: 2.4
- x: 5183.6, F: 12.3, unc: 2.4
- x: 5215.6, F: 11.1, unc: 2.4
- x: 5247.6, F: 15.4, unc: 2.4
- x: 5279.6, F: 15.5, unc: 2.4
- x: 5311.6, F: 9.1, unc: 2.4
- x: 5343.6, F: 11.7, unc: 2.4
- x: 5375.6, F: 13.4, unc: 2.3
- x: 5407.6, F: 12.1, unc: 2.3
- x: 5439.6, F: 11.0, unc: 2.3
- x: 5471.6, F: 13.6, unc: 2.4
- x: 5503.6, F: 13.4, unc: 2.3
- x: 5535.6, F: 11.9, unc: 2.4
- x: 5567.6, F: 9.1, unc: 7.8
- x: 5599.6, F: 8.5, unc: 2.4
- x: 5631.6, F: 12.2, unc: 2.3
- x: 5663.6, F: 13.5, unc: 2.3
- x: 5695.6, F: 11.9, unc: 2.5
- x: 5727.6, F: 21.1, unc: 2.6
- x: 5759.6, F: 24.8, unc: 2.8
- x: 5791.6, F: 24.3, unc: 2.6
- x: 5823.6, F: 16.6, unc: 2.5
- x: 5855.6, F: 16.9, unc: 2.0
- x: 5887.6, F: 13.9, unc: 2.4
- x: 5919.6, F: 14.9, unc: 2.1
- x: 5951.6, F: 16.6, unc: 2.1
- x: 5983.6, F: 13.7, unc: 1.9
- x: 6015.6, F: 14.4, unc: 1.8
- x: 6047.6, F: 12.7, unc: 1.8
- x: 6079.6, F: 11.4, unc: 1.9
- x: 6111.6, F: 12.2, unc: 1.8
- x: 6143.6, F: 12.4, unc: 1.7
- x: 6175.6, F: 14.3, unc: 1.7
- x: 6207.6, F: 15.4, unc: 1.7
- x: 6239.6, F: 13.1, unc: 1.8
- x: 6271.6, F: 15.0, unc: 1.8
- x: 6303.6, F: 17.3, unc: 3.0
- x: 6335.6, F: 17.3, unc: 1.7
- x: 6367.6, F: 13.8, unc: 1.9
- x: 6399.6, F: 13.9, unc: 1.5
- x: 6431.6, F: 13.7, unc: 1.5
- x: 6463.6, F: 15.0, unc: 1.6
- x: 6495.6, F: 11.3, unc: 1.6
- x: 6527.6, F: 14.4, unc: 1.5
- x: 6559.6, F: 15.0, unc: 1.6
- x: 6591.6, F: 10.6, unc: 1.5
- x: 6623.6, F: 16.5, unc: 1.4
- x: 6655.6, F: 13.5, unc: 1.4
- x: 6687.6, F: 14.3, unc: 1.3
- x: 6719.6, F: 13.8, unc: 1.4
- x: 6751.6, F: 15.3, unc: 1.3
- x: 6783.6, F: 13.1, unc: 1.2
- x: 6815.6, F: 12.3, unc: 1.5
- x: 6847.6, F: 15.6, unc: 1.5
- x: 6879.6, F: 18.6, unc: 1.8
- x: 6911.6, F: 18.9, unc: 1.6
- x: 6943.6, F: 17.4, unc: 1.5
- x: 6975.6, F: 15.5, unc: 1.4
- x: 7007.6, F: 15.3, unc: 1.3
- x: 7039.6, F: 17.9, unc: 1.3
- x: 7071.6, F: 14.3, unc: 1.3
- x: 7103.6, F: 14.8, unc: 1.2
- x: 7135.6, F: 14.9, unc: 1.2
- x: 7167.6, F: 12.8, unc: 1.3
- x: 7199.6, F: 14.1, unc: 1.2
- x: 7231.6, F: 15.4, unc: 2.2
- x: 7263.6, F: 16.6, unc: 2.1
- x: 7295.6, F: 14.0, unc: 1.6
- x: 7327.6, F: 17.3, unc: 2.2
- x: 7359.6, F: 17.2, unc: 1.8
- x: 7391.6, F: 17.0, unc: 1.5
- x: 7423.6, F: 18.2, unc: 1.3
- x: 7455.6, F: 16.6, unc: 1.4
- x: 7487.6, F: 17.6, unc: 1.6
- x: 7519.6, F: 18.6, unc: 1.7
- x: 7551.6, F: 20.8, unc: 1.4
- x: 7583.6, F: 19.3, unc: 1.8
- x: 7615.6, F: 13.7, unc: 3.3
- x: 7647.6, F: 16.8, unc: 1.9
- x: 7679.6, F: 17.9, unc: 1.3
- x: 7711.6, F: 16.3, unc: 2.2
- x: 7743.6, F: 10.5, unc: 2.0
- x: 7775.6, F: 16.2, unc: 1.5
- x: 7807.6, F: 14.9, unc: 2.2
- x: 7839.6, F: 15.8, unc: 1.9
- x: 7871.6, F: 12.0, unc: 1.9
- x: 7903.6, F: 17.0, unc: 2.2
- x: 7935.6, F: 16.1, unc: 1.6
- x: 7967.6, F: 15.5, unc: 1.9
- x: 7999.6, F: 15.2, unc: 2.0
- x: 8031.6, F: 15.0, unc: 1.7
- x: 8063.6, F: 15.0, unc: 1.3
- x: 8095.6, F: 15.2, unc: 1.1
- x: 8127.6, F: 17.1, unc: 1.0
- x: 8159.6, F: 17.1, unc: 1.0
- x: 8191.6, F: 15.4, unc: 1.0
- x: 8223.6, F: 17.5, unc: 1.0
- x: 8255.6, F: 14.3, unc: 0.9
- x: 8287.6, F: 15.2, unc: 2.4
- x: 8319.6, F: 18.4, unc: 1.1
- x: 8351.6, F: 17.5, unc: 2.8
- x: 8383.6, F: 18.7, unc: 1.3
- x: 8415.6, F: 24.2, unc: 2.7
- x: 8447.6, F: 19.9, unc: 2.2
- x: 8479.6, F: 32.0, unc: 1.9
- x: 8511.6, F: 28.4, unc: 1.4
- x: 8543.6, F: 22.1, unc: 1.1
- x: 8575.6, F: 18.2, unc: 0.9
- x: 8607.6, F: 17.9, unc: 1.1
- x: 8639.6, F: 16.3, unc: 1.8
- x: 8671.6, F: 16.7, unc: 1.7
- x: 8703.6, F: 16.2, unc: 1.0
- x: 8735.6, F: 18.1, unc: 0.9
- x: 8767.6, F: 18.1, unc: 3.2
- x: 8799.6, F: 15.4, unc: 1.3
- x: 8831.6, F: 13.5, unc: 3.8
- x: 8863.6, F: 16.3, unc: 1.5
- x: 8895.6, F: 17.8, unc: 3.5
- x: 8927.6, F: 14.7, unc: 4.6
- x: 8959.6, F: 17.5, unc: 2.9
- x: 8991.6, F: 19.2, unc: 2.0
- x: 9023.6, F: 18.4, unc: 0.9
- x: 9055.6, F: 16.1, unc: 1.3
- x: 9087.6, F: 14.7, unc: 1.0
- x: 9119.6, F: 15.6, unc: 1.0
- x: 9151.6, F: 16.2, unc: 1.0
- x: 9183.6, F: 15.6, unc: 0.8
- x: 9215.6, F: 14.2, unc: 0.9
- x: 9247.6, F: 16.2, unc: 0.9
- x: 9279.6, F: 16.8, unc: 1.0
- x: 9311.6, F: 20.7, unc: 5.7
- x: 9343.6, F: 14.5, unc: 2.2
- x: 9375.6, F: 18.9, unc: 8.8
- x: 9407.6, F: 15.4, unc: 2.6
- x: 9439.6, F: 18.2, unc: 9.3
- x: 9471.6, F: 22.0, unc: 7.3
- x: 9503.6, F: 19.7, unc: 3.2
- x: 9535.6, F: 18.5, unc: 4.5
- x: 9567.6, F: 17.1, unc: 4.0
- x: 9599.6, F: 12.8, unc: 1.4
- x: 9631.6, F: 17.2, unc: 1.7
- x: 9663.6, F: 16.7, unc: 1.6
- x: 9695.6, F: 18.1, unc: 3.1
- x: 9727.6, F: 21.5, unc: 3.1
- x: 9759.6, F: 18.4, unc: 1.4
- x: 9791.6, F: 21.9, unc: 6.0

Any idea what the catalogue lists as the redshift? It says 0.291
